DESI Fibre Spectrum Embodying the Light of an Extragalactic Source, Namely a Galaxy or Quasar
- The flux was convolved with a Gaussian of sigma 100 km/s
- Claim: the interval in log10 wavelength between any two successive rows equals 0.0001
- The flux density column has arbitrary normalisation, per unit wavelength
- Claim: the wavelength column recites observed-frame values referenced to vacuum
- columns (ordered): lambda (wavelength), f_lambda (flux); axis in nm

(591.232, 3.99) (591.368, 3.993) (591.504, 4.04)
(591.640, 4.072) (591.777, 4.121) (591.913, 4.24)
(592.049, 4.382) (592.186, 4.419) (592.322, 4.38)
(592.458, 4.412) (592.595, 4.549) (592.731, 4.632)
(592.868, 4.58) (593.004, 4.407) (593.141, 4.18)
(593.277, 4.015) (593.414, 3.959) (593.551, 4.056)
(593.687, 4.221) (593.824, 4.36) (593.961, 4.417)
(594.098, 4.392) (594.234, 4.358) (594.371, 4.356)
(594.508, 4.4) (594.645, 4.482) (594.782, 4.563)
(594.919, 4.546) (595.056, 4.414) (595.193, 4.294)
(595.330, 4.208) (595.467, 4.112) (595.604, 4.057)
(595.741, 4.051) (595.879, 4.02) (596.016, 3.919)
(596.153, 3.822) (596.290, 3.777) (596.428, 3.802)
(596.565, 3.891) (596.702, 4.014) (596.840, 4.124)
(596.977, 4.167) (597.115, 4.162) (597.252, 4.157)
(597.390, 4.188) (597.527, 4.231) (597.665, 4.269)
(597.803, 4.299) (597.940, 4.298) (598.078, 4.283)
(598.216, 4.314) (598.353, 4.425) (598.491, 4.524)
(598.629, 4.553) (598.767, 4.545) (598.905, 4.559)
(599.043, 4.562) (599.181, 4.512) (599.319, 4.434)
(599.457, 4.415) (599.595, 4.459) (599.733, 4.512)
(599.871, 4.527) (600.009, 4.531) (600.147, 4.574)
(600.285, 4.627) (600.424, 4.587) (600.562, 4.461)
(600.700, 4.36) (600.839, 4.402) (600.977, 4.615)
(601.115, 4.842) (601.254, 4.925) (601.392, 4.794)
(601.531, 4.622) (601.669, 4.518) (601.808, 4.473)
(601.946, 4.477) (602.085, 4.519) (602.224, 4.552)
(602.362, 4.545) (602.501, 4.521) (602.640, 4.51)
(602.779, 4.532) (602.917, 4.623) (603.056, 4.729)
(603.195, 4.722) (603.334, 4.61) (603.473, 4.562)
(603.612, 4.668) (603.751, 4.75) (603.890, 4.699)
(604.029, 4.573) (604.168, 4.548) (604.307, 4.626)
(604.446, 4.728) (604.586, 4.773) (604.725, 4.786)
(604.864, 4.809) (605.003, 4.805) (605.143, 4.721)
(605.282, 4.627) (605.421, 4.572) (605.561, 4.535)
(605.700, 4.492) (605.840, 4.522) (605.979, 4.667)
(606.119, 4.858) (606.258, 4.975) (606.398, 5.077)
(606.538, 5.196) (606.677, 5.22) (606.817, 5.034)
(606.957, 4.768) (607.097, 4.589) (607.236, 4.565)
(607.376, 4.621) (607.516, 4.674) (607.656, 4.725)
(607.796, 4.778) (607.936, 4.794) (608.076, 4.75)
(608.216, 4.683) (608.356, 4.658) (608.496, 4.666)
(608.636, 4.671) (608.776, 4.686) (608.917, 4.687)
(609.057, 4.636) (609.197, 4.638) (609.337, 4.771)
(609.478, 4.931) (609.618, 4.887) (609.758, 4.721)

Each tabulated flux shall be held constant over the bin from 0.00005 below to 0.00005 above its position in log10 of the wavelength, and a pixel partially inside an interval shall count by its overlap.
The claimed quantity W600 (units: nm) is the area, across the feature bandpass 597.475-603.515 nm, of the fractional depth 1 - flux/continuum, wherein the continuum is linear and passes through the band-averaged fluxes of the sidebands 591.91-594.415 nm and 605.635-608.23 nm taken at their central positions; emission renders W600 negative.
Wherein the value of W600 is 0.07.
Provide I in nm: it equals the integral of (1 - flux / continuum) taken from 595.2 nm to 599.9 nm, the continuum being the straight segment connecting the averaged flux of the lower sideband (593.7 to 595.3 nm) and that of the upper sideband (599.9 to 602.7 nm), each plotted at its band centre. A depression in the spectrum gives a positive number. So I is 0.253 nm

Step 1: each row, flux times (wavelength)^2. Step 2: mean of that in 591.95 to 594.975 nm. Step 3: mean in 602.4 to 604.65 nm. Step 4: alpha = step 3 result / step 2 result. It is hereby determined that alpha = 1.10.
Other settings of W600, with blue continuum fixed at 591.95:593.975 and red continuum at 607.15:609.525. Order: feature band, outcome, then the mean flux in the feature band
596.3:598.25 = 0.13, 4.14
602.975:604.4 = -0.02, 4.65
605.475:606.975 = -0.06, 4.85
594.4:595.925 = 0.03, 4.29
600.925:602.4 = -0.03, 4.63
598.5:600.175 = -0.01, 4.51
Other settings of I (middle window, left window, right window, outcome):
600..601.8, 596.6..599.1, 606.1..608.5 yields -0.052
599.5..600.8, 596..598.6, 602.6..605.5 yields -0.042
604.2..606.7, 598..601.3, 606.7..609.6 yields -0.056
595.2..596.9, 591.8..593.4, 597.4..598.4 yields 0.128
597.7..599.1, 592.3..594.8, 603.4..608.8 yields 0.020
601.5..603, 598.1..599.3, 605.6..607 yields 0.043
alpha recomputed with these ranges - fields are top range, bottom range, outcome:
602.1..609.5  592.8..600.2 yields 1.13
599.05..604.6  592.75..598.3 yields 1.11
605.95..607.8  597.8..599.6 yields 1.12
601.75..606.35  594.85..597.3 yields 1.17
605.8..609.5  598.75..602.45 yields 1.07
